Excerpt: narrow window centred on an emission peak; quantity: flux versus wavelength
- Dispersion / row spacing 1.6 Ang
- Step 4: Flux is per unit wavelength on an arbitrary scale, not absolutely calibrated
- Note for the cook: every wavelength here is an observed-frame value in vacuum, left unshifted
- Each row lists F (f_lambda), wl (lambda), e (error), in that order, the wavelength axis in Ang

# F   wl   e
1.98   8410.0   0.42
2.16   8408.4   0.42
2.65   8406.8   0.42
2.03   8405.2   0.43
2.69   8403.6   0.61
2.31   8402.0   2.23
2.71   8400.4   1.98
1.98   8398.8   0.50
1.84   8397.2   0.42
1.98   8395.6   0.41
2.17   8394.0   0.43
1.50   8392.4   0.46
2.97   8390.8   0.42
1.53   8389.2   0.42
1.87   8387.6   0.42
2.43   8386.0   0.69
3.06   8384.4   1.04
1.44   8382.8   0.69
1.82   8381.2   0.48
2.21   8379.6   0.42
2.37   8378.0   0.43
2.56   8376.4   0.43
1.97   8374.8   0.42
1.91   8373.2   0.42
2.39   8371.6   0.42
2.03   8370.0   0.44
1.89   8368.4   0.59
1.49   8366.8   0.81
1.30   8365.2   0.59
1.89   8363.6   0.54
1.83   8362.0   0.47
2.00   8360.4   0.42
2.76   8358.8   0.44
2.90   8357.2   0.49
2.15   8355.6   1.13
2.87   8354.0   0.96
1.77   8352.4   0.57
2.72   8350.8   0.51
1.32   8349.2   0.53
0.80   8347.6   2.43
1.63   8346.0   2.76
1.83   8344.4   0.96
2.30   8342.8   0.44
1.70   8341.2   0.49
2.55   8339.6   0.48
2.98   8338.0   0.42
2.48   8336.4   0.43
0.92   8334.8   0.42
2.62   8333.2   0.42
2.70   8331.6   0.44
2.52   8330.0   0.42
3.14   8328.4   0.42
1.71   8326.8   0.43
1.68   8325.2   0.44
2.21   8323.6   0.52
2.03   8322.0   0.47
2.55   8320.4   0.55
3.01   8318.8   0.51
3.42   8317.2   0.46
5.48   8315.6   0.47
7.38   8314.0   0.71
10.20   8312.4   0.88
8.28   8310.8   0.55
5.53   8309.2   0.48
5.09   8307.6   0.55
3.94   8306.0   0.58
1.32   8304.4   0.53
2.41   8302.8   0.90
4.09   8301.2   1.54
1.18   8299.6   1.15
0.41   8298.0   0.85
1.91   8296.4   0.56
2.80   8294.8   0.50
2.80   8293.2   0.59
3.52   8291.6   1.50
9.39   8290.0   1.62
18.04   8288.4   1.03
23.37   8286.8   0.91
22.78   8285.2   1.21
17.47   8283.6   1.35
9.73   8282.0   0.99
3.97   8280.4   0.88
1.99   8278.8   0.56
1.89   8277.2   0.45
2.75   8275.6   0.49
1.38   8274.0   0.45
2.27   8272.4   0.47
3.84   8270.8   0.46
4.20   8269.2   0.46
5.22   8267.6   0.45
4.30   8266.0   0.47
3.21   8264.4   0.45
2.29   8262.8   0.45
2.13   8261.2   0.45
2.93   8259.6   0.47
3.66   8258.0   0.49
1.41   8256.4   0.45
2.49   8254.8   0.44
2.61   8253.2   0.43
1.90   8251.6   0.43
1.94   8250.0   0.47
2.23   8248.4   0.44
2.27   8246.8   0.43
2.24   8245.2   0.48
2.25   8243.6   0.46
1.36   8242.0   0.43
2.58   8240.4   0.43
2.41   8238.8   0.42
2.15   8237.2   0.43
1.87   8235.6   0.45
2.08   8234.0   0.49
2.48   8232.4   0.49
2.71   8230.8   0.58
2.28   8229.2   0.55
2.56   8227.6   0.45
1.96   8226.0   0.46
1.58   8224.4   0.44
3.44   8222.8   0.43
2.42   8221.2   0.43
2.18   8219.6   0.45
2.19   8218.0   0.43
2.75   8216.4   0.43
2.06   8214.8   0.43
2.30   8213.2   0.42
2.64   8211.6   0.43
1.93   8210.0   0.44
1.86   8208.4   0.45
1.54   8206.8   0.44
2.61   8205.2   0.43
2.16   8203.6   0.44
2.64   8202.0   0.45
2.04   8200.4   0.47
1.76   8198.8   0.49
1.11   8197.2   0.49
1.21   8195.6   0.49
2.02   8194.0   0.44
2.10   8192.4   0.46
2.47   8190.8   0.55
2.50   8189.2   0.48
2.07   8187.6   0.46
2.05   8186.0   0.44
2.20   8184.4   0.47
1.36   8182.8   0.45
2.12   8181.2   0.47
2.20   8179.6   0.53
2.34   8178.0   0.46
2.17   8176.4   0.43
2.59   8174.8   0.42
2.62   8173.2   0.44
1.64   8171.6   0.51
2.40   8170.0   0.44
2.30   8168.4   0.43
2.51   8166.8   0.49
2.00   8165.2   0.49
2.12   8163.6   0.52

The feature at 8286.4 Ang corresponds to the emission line Halpha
